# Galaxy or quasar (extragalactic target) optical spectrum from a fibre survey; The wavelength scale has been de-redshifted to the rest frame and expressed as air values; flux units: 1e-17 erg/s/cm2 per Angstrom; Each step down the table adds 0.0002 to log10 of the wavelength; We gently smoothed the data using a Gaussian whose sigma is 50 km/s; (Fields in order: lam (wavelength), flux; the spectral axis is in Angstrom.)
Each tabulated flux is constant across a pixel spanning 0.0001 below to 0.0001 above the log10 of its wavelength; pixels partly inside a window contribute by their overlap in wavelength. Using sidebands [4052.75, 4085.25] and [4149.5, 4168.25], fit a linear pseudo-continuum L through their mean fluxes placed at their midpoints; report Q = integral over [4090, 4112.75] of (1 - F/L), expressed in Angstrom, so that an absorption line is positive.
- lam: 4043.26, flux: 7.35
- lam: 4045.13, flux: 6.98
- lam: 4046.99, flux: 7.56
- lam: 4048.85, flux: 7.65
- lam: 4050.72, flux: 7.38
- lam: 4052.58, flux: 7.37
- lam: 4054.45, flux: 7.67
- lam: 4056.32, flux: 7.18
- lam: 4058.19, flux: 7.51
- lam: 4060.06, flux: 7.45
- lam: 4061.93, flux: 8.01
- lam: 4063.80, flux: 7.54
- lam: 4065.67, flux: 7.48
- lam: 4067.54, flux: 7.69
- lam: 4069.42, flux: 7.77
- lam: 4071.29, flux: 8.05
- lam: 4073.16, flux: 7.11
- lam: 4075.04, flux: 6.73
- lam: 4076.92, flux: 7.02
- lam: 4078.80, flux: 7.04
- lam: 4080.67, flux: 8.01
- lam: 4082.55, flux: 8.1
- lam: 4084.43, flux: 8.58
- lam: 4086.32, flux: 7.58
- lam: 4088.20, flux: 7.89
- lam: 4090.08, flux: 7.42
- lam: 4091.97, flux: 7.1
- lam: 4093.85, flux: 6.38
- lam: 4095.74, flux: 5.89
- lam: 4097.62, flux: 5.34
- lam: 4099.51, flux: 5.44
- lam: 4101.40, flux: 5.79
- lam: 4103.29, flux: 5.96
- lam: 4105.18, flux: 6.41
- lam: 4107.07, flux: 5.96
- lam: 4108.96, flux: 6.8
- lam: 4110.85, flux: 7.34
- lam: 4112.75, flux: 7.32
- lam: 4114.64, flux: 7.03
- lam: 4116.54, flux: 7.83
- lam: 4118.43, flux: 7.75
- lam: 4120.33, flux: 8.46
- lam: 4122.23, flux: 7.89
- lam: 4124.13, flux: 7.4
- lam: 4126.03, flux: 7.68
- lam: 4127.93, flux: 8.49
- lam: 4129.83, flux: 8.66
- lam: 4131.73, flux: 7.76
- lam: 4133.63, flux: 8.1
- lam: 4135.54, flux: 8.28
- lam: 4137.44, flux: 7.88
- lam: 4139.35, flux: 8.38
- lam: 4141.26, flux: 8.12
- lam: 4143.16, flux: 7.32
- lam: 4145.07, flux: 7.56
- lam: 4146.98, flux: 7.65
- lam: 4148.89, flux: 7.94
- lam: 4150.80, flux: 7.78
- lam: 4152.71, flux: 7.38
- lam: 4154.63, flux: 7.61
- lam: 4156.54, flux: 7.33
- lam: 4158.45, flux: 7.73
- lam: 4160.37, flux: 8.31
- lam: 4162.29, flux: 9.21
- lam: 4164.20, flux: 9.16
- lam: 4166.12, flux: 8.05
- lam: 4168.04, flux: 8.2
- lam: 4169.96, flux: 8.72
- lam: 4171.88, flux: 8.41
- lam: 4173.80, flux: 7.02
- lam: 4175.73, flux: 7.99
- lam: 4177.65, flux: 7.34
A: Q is 4.2 Angstrom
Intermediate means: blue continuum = 7.58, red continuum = 8.07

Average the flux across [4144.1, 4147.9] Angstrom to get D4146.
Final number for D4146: 7.6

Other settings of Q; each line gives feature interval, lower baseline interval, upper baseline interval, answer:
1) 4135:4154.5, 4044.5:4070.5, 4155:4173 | 0.86 Angstrom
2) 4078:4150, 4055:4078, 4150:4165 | 3.61 Angstrom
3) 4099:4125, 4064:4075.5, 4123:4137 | 3.00 Angstrom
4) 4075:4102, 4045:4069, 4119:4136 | 2.72 Angstrom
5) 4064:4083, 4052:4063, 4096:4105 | -1.76 Angstrom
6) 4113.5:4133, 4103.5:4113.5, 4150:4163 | -2.30 Angstrom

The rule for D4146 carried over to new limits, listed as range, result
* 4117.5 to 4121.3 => 8.09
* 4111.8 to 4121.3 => 7.68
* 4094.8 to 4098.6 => 5.62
